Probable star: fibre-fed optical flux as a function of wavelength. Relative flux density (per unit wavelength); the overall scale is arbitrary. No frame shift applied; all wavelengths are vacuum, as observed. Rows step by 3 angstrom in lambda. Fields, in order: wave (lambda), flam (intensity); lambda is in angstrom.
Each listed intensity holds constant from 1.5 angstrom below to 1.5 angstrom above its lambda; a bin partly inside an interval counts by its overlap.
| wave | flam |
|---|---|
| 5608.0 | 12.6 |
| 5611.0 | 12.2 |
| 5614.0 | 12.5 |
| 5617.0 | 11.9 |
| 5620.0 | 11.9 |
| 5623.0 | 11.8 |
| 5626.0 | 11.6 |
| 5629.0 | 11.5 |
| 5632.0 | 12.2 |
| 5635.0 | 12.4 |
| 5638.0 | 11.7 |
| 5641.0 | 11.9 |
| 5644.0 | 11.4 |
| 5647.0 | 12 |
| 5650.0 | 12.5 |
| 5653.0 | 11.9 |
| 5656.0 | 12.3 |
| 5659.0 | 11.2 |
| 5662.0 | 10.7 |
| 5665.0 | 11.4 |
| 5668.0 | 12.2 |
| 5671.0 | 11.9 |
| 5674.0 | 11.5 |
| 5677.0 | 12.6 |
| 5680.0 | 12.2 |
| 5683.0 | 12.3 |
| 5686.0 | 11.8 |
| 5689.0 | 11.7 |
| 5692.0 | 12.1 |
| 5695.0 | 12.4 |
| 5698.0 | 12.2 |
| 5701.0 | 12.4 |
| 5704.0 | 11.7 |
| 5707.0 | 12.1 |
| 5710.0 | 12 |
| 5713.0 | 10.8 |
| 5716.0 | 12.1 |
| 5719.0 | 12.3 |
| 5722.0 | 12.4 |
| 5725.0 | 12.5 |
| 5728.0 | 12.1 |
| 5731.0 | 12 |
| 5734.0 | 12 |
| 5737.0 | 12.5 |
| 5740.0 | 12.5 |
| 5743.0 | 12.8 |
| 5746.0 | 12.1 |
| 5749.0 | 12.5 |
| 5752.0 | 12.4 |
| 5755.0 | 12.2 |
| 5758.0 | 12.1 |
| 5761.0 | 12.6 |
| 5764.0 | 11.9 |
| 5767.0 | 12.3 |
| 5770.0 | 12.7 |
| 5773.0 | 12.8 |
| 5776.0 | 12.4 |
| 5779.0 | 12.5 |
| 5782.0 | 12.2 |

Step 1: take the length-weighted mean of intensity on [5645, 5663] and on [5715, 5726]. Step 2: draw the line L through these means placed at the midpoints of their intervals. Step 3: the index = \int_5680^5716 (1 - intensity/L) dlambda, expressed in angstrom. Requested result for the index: 0.5 angstrom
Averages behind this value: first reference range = 11.8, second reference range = 12.3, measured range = 12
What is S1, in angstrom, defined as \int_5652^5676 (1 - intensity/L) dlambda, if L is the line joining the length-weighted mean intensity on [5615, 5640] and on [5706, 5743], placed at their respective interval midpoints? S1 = 0.7 angstrom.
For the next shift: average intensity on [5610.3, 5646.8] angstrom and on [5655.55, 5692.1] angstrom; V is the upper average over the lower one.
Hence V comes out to 0.99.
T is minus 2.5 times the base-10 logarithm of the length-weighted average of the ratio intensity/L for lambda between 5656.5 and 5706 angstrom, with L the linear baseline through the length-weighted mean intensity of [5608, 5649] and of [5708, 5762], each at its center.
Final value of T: 0.02 mag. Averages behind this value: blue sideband 12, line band 11.9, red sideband 12.2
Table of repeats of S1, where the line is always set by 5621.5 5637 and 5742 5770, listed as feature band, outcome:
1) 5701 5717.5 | 0.5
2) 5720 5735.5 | 0.0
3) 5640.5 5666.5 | 0.6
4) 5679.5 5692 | 0.1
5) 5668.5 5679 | 0.0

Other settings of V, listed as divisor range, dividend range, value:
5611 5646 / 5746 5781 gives 1.04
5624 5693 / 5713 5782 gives 1.04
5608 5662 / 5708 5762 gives 1.02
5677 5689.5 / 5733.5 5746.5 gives 1.03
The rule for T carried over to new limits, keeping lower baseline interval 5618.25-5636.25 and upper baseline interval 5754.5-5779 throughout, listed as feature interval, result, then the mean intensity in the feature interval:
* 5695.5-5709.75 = 0.00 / 12.1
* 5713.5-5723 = 0.01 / 12.1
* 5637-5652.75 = 0.00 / 11.9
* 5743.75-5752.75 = 0.00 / 12.4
